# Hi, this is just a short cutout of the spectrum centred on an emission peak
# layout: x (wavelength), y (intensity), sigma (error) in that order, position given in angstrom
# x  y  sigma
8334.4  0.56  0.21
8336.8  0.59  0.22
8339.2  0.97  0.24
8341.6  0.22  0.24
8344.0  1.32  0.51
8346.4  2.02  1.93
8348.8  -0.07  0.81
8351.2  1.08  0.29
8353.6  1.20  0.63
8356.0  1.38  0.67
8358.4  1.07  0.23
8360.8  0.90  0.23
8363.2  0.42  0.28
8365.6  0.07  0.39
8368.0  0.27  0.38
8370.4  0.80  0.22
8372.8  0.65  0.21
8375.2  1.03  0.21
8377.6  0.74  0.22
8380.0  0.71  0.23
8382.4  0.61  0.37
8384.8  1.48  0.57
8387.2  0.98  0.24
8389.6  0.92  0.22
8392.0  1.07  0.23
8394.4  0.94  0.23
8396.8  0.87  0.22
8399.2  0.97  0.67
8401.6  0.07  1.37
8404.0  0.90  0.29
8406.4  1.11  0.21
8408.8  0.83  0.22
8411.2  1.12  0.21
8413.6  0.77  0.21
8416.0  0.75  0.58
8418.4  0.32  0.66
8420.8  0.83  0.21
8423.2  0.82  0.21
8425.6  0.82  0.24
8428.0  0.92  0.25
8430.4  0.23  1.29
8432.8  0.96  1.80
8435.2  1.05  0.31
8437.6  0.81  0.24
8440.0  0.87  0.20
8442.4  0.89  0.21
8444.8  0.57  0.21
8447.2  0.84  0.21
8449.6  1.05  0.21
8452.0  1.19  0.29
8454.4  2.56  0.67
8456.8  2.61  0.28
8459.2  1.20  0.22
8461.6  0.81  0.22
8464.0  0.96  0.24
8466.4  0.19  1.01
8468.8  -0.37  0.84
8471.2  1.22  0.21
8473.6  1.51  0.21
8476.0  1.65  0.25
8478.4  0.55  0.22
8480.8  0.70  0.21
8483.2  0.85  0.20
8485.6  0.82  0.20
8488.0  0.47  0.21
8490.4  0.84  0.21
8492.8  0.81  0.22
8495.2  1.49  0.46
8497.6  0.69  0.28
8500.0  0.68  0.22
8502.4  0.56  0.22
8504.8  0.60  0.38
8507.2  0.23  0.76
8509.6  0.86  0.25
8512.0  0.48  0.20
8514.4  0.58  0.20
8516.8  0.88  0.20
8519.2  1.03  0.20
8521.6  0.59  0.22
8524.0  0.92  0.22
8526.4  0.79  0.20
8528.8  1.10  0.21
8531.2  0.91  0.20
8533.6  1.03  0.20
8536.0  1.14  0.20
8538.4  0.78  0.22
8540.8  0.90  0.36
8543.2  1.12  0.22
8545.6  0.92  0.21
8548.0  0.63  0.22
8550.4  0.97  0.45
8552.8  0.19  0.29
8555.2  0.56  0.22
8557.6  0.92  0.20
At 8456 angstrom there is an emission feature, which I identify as [S II] 6716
